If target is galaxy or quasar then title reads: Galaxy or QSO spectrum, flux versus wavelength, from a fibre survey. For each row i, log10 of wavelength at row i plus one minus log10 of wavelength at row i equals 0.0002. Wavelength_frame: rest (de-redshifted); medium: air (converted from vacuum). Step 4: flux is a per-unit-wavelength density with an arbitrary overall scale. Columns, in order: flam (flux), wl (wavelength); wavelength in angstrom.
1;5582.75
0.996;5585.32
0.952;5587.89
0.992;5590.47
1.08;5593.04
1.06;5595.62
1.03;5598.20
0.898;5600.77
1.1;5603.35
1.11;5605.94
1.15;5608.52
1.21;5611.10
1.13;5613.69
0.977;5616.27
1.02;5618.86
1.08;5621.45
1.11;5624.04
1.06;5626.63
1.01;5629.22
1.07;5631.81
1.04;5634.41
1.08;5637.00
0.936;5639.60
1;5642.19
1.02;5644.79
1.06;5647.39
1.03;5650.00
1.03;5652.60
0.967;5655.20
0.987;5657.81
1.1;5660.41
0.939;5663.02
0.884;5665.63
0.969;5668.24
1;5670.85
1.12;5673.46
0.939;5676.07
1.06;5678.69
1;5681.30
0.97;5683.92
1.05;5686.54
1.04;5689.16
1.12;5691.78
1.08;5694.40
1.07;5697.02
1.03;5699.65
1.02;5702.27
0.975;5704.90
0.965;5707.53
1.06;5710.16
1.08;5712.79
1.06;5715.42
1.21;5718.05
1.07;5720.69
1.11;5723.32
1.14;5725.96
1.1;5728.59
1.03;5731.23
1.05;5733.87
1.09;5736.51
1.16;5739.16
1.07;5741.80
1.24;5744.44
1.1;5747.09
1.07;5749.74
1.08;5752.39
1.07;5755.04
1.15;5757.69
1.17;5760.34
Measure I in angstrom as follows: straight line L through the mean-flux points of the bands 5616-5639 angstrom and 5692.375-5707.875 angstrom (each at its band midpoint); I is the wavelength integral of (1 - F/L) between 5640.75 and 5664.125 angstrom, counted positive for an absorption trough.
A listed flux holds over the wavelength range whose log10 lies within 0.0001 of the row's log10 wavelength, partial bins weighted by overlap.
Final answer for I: 0.6 angstrom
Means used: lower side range 1.05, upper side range 1.03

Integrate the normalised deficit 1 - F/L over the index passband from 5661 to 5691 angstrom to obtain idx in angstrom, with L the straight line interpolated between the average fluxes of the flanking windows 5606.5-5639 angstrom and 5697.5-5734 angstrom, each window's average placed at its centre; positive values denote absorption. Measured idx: 1.89 angstrom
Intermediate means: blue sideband 1.08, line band 1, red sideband 1.06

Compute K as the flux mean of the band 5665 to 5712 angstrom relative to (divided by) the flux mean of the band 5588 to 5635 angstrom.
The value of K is 0.96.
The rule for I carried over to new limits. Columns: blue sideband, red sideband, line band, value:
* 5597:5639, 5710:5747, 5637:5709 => 4.71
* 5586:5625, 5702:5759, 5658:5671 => 1.15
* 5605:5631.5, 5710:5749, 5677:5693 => 0.88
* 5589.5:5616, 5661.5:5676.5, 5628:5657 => -0.13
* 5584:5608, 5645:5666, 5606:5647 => -1.78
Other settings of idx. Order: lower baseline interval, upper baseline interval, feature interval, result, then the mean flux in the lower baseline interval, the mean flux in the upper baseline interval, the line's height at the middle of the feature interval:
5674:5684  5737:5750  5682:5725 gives -0.2 angstrom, 1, 1.13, 1.05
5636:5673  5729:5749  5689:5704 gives -0.1 angstrom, 1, 1.1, 1.05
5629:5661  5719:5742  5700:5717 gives 0.7 angstrom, 1.02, 1.09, 1.08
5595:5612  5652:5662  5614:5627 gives 0.0 angstrom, 1.08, 1.02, 1.06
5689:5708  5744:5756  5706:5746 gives -0.8 angstrom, 1.04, 1.1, 1.07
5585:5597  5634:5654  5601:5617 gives -1.3 angstrom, 1.02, 1.02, 1.02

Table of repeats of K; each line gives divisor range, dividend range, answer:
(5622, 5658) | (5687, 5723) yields 1.03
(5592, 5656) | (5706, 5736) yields 1.03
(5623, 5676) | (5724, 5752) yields 1.08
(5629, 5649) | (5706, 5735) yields 1.05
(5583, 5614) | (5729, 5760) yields 1.05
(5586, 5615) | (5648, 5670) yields 0.93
